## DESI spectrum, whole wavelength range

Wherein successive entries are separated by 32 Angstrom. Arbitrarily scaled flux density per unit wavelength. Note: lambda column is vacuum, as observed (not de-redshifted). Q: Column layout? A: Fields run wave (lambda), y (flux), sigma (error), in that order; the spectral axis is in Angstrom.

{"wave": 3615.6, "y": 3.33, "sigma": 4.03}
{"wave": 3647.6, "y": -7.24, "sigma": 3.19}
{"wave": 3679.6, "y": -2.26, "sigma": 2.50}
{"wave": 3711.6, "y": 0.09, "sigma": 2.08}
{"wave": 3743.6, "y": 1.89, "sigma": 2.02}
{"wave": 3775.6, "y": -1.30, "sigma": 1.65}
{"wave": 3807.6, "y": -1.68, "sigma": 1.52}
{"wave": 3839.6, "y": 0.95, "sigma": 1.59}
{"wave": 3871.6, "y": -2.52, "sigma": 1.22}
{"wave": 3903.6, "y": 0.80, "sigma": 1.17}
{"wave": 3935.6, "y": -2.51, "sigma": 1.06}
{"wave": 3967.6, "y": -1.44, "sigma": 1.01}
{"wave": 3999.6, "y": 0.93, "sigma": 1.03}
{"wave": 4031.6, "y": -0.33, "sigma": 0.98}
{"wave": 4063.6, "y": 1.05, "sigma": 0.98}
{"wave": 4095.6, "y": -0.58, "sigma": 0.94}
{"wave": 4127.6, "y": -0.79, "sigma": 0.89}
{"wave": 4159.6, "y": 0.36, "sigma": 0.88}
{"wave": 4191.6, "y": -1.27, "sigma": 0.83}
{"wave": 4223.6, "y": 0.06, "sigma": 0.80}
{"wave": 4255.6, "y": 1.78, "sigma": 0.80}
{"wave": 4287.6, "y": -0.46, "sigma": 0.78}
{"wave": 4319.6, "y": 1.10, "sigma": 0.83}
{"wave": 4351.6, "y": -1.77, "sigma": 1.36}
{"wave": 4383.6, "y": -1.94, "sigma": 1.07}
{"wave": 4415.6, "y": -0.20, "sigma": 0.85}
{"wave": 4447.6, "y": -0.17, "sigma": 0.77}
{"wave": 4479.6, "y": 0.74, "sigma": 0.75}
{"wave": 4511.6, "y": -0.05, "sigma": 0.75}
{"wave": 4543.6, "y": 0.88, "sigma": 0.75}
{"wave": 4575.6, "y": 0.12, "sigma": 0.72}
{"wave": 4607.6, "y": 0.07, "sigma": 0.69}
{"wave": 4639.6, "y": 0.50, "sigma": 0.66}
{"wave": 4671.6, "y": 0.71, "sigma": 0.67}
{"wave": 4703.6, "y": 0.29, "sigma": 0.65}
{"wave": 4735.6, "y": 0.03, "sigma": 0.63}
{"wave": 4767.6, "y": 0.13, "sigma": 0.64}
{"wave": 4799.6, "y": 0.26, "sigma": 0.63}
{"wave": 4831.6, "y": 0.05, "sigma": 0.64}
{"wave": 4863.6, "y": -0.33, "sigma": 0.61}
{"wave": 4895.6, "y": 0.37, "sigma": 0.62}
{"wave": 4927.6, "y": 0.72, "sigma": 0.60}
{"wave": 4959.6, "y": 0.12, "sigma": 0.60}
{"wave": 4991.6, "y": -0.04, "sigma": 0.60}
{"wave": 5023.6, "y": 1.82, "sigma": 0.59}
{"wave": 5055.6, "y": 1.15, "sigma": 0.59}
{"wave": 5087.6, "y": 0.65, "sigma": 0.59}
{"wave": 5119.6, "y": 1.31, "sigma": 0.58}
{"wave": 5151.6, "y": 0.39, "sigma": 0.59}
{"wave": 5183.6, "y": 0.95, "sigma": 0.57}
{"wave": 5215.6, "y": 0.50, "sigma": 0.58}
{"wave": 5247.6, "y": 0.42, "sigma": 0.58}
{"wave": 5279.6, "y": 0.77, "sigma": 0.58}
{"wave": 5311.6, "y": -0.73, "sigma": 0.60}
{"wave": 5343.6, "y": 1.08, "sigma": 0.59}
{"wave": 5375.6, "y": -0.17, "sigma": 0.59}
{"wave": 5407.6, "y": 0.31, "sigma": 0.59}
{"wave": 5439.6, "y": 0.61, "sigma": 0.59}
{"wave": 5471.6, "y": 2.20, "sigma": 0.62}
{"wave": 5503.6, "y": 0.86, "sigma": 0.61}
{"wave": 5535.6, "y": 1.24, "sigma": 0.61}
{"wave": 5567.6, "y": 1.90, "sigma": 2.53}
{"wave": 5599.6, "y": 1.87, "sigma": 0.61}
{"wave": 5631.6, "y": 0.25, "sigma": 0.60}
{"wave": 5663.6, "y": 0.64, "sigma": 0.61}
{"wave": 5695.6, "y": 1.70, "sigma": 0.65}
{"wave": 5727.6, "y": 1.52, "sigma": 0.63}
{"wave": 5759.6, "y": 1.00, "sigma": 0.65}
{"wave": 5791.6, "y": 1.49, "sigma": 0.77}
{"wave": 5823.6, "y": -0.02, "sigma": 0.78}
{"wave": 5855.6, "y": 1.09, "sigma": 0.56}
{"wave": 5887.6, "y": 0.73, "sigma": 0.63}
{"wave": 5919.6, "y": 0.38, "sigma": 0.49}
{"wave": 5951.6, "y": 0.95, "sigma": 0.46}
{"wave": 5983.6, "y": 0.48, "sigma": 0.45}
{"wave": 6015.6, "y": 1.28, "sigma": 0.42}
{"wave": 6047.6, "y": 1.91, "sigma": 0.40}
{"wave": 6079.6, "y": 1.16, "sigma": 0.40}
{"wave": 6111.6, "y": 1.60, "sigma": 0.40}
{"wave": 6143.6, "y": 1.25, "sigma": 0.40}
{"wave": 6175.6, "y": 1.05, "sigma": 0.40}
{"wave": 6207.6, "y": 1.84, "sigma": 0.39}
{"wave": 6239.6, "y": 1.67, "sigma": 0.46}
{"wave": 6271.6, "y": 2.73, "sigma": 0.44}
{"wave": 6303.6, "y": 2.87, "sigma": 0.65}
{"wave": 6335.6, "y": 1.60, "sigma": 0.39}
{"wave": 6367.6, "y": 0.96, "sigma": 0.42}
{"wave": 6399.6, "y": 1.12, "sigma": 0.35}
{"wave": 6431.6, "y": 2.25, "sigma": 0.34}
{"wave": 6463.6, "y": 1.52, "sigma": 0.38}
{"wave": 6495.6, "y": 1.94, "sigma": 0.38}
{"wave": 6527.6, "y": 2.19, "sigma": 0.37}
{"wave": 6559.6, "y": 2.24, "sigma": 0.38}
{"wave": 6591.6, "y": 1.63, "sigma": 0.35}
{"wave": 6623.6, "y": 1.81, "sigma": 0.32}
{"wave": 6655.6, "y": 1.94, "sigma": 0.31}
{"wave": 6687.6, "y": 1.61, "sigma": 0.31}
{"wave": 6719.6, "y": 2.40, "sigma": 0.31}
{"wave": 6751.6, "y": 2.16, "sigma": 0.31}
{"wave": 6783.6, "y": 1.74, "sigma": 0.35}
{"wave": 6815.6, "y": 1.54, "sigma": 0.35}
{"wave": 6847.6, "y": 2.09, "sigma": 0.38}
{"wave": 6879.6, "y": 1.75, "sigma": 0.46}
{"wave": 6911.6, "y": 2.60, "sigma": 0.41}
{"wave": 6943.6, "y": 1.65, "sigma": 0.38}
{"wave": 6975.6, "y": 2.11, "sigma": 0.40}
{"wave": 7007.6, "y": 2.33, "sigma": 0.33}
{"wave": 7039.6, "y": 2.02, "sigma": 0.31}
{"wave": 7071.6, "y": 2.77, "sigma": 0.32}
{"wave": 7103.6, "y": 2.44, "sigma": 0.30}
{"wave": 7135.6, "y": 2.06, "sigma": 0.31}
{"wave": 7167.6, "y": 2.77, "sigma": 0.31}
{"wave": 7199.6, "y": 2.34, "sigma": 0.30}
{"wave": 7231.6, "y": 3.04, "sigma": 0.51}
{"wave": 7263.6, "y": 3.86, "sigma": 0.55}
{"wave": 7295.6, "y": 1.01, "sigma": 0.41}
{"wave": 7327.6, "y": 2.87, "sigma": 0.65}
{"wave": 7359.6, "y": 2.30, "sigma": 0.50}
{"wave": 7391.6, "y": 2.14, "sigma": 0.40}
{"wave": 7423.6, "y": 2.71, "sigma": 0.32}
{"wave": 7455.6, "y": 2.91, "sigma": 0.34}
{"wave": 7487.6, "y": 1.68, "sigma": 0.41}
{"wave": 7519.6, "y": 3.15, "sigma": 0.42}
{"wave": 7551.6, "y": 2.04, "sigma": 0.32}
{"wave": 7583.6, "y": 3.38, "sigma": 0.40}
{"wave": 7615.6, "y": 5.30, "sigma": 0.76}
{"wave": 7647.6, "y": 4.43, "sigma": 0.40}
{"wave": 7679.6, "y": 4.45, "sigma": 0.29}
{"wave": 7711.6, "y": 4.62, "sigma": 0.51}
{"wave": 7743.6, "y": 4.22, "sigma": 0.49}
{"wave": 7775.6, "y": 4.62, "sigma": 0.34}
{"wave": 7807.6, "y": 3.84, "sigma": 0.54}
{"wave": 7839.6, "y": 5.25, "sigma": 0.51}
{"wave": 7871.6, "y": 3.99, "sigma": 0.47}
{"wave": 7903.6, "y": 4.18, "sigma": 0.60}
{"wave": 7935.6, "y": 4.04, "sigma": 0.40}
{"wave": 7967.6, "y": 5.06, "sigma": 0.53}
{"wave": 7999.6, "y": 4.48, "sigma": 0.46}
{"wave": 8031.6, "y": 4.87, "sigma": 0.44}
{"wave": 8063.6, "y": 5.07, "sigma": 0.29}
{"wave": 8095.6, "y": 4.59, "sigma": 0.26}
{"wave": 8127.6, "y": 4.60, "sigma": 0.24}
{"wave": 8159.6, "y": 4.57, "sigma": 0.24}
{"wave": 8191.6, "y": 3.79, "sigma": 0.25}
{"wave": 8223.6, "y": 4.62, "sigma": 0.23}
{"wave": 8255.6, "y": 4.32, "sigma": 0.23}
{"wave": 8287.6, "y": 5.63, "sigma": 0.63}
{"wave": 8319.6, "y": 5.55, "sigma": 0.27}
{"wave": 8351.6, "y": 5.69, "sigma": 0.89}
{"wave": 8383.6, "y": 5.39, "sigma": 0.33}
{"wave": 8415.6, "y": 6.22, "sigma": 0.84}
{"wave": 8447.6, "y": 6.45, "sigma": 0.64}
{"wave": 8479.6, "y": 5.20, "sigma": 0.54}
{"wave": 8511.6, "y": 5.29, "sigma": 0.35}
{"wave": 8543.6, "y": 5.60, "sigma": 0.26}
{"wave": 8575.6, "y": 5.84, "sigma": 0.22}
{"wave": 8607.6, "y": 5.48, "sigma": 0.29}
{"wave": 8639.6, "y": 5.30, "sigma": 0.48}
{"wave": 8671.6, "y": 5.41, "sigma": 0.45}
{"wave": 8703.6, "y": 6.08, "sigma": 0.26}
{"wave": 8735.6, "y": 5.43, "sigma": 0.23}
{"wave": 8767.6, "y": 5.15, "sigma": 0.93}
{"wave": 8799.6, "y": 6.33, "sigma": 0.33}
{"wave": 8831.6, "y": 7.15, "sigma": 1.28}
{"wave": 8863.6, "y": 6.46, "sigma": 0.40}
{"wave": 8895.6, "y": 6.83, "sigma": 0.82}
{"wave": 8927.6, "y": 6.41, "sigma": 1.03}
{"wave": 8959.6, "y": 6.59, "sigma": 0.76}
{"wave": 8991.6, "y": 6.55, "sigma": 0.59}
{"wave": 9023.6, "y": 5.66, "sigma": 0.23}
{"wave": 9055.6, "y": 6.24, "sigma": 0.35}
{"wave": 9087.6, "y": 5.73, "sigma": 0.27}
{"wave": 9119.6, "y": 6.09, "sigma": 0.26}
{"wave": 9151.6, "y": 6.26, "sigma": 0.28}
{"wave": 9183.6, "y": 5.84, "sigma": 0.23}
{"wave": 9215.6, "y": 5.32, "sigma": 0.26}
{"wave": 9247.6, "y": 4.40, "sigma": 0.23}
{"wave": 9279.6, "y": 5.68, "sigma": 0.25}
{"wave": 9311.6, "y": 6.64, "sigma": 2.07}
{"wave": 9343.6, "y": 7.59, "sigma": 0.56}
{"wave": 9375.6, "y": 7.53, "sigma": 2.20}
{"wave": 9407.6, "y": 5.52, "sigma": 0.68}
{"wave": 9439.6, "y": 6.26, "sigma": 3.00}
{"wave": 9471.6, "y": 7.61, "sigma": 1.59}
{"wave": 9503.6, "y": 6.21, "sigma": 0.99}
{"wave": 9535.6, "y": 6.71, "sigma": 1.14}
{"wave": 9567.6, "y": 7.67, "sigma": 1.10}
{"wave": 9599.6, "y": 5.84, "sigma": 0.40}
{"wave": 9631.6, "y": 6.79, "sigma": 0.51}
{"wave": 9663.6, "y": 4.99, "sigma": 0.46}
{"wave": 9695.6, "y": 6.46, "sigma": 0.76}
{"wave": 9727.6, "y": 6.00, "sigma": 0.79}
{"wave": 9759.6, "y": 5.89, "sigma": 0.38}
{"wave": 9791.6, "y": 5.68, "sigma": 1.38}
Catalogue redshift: 0.902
